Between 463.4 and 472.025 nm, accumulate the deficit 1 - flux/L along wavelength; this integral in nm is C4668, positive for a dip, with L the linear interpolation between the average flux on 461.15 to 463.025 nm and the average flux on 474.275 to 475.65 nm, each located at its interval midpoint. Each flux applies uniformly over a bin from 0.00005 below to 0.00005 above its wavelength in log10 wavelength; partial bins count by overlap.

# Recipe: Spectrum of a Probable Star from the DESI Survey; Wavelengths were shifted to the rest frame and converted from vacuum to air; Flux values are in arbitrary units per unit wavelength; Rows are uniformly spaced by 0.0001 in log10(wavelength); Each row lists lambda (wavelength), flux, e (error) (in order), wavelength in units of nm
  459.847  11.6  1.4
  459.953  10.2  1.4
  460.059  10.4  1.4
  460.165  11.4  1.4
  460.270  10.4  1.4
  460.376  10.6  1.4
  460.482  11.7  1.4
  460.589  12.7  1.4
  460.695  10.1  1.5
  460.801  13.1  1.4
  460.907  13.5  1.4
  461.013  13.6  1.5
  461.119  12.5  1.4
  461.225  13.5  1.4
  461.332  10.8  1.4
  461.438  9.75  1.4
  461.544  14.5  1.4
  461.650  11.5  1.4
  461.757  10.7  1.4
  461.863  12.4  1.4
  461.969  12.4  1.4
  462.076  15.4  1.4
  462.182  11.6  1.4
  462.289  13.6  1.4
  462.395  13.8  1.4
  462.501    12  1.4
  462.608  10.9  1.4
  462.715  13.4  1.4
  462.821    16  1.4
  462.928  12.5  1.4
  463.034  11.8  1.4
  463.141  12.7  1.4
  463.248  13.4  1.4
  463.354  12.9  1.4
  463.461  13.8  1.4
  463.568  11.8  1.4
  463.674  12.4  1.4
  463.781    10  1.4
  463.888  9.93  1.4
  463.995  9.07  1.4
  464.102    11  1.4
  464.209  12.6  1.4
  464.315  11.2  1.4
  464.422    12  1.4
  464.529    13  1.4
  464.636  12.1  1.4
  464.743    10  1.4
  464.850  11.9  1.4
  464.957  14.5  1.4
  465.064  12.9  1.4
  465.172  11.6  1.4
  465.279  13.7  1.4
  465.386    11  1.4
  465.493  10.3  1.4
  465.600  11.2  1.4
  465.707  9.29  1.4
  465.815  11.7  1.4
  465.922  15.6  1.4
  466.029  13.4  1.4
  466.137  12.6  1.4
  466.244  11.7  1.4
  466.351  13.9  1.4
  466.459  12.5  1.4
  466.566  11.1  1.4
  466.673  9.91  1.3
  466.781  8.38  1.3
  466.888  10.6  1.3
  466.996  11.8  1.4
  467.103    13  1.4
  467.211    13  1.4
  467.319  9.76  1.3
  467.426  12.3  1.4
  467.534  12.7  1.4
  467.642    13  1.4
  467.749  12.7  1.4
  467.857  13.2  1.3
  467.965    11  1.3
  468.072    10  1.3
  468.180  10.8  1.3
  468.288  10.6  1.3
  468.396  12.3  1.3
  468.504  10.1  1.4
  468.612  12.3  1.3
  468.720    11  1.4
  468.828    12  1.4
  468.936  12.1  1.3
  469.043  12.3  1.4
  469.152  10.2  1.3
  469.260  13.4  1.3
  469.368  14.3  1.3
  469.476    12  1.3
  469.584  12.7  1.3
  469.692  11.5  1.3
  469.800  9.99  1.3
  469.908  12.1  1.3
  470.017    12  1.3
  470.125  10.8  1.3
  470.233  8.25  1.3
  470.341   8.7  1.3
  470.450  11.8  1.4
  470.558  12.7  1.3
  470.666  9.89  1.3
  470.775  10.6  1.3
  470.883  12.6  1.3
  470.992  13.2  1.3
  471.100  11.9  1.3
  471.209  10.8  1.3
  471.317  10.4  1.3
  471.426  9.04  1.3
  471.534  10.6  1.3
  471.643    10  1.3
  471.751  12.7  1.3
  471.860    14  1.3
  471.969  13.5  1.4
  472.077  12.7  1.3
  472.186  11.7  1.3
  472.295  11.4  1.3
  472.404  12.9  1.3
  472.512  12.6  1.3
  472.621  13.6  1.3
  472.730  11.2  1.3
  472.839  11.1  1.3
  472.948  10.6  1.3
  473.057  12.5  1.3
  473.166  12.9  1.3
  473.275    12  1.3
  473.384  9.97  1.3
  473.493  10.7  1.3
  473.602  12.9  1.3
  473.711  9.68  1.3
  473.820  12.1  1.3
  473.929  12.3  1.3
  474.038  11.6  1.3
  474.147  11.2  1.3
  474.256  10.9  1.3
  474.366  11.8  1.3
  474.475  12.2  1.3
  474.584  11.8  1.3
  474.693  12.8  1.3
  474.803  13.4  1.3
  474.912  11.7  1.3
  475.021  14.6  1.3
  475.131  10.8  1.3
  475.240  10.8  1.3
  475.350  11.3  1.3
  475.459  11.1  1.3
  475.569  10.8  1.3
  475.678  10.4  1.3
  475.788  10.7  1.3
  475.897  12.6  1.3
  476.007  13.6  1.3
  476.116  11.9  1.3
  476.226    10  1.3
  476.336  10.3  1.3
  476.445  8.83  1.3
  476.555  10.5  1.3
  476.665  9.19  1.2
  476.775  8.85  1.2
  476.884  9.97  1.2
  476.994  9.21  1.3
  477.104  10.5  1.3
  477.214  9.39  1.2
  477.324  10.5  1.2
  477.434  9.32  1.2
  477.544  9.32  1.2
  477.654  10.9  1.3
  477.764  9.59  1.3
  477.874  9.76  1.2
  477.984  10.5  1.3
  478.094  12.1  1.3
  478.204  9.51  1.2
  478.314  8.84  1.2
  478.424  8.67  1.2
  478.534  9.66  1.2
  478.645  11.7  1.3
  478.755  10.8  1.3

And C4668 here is 0.44 nm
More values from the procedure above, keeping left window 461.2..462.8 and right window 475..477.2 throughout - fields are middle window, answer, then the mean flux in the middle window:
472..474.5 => -0.160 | 11.8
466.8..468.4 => 0.010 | 11.7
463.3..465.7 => 0.086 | 11.7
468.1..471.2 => 0.009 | 11.5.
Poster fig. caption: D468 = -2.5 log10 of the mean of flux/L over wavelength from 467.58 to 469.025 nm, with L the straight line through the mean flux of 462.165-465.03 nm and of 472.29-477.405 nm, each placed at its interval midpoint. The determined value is 0.018 mag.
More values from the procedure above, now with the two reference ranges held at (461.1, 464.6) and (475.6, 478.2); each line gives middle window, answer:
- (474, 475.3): -0.13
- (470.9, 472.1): -0.06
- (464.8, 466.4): -0.04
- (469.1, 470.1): -0.06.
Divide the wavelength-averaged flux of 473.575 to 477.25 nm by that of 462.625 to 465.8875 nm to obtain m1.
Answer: 0.9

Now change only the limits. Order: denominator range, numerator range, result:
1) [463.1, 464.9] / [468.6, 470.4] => 0.98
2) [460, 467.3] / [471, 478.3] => 0.93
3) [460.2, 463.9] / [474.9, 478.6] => 0.85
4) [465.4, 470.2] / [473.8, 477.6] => 0.94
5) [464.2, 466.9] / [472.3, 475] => 1.00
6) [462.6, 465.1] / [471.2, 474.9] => 0.97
